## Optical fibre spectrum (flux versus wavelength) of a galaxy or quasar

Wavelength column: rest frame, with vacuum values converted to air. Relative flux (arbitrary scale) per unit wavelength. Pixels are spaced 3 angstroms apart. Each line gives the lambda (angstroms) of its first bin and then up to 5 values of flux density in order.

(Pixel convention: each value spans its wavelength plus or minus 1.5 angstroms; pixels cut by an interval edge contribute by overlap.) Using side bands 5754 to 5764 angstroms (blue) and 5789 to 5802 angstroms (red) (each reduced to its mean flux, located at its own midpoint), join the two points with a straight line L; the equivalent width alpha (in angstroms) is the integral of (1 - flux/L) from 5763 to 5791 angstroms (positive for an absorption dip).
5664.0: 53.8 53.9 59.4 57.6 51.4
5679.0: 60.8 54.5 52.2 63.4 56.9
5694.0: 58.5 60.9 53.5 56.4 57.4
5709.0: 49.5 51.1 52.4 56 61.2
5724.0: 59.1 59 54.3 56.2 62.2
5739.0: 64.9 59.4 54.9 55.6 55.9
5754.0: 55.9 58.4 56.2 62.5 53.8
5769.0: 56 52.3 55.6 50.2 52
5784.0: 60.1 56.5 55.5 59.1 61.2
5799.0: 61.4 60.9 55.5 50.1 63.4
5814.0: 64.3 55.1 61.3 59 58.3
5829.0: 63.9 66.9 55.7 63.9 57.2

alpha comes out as 1.86 angstroms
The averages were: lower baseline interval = 58.4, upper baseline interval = 59.6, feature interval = 55.1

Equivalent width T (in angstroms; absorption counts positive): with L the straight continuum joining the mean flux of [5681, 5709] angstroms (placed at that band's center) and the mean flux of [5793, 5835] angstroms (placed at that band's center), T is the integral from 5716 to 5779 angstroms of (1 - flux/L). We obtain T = 1.0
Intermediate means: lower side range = 56.7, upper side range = 59.9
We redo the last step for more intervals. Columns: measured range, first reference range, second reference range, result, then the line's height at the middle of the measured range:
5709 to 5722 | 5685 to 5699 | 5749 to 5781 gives 0.78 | 57.8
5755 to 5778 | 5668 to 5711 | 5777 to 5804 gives 0.52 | 57.3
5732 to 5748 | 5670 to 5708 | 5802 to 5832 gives -0.36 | 58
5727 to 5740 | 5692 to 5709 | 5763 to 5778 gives -0.79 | 55.8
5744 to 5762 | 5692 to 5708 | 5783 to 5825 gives 0.50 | 58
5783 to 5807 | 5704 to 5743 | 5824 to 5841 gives 0.50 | 59.8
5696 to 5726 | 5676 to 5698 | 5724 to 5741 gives 1.44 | 58.5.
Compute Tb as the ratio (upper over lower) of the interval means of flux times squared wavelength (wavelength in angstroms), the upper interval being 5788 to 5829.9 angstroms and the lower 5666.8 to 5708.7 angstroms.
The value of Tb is 1.1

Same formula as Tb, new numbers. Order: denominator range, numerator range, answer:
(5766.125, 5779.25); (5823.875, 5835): 1.18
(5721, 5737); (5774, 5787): 0.95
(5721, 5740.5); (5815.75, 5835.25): 1.05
